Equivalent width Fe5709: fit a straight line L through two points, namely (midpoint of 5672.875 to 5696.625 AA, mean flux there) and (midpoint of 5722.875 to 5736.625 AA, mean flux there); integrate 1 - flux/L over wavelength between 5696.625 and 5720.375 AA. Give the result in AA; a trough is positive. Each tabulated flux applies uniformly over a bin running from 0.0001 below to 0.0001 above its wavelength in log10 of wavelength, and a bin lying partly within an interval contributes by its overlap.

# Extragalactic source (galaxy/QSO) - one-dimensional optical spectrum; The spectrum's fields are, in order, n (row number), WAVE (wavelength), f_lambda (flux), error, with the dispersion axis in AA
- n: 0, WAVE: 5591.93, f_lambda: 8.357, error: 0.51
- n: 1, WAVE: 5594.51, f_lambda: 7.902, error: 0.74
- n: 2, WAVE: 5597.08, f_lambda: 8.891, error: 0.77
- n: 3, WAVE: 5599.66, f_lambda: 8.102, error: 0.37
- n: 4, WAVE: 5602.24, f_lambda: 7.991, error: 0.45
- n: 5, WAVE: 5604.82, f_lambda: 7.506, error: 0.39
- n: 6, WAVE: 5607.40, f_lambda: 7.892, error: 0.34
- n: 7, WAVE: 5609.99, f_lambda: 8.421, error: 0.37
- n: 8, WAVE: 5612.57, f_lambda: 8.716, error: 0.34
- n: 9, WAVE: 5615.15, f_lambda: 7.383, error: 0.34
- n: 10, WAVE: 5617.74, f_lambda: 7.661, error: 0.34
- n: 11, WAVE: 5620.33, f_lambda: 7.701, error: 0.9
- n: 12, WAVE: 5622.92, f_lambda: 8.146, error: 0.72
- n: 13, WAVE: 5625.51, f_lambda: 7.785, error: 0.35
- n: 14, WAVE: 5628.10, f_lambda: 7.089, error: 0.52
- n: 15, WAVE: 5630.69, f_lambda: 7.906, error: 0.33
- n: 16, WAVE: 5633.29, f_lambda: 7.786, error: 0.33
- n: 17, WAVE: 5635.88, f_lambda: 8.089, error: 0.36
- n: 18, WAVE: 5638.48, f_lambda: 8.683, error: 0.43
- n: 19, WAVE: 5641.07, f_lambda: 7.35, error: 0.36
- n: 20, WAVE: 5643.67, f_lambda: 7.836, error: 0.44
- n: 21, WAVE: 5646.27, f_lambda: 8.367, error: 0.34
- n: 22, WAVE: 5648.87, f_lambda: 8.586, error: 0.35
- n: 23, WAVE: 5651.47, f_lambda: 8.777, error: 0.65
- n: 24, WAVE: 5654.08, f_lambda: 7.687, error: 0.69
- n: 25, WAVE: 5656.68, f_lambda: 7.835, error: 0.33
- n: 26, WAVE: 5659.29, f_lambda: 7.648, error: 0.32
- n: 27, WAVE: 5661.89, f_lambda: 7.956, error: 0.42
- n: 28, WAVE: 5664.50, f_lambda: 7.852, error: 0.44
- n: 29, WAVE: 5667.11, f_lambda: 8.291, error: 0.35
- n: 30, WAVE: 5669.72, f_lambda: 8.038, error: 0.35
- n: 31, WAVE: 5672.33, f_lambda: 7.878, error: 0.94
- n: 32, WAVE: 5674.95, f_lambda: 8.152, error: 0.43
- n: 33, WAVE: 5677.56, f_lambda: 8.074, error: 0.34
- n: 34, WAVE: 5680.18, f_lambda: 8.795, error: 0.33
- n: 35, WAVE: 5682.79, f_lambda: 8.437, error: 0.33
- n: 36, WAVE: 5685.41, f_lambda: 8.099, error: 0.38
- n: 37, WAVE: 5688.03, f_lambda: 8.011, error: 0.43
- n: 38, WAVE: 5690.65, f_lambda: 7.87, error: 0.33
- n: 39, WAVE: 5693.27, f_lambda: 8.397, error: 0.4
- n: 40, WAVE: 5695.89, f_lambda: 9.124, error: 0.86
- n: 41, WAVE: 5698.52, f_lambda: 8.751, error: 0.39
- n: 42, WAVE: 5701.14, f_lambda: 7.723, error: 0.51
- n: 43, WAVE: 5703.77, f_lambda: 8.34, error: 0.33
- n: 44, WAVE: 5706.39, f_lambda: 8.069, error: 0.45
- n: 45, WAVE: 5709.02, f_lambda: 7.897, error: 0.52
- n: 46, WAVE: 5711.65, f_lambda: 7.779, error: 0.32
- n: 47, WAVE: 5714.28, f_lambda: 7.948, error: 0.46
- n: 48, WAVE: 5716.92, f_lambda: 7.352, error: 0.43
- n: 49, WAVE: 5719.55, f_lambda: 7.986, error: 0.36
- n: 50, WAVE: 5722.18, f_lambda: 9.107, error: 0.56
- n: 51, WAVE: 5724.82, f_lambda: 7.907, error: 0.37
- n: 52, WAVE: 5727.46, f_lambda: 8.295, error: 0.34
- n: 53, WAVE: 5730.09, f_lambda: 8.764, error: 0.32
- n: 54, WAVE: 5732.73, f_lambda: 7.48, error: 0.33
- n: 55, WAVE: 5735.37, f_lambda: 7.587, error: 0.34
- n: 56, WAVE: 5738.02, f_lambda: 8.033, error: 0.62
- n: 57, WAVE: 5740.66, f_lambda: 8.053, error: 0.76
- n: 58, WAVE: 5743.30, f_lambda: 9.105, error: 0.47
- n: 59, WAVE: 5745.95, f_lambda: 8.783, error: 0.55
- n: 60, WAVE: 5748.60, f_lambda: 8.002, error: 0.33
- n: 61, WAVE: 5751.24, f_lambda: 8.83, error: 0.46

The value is 0.47 AA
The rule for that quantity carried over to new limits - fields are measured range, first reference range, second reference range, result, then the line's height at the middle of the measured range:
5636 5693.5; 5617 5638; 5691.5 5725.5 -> -1.0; 7.98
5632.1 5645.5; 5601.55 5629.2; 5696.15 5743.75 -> -0.1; 7.91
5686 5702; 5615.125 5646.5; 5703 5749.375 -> -0.6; 8.03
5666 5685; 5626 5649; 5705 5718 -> -0.9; 7.87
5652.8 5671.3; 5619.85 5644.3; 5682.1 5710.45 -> 0.3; 8.03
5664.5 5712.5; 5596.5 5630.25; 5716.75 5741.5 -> -1.0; 8.03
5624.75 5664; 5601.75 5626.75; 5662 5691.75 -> 0.3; 8.02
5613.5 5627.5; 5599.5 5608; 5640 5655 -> 0.4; 7.95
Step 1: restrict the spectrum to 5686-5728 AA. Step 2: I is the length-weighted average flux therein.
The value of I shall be 8.16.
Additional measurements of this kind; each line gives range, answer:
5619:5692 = 8.03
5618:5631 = 7.71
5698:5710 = 8.13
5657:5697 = 8.16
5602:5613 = 8.07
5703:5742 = 8.04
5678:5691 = 8.26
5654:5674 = 7.92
